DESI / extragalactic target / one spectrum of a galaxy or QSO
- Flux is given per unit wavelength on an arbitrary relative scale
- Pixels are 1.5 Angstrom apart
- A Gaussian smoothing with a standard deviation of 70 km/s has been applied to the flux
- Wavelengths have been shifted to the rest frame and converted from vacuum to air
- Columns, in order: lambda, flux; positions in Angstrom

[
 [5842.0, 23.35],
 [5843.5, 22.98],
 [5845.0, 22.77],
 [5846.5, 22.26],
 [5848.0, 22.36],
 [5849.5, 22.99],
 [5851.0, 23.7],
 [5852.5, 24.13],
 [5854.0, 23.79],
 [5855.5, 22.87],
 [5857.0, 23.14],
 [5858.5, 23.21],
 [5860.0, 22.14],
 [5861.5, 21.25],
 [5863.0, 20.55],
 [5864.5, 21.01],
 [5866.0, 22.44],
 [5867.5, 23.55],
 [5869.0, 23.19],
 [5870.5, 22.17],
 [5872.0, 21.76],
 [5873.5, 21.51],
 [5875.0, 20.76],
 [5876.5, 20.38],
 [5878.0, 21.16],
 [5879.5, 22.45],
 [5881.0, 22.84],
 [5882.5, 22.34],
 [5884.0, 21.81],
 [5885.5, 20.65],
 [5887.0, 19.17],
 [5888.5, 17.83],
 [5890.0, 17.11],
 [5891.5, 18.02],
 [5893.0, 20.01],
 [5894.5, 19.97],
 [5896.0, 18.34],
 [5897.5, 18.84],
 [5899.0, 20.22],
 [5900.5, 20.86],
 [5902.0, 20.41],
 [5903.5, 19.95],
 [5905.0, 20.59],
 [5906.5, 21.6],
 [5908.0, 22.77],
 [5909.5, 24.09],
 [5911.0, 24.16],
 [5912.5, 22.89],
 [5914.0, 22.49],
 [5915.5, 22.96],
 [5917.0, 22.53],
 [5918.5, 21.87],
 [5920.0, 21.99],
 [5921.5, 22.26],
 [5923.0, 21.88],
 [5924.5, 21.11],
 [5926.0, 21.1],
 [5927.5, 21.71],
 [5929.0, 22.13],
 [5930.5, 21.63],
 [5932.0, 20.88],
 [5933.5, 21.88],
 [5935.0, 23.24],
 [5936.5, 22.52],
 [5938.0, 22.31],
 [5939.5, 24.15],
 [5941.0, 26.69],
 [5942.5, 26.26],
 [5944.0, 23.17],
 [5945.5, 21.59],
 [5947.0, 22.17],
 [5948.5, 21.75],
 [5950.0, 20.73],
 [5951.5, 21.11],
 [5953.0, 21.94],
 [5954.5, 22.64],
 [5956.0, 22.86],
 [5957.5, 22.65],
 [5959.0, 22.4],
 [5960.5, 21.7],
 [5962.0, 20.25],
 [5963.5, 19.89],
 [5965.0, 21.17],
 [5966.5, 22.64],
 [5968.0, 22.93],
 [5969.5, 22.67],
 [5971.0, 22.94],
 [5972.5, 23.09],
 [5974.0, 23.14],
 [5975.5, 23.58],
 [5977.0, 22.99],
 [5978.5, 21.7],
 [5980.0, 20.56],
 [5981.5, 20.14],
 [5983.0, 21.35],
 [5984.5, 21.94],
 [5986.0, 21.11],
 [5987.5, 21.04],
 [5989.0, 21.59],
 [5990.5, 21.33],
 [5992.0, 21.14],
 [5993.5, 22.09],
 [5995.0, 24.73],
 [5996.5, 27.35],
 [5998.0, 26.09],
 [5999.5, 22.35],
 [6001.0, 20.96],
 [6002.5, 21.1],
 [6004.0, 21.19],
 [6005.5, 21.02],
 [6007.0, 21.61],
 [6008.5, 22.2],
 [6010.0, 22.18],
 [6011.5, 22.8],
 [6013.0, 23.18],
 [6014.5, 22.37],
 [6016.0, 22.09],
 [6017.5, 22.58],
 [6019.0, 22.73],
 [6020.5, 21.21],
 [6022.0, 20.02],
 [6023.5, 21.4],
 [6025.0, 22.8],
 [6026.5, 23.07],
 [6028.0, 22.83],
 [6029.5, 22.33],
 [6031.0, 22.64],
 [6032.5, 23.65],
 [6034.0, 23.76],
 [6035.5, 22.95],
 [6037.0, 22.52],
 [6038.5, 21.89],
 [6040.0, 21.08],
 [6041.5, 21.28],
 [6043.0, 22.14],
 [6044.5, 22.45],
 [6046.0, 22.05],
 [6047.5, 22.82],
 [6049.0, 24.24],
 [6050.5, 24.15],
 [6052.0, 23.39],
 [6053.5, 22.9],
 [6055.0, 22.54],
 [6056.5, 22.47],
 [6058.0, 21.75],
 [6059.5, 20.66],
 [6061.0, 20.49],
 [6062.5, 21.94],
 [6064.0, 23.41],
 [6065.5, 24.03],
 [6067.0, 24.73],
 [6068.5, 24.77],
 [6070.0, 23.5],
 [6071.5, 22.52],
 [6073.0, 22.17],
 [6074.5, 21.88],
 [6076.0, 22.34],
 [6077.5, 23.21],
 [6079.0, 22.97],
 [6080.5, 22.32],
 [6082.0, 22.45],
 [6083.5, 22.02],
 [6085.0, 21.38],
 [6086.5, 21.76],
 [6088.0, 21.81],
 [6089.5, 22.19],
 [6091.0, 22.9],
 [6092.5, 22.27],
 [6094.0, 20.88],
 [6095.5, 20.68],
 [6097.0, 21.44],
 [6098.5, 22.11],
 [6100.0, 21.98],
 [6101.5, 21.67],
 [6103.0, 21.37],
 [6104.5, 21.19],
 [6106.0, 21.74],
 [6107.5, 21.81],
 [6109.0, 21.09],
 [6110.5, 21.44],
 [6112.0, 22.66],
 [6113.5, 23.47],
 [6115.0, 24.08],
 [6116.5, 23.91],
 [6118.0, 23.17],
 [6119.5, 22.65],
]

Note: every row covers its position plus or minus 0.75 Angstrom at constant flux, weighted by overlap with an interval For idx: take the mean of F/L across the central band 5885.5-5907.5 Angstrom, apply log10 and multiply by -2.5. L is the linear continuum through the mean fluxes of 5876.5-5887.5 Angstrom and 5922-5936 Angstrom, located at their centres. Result 0.10 mag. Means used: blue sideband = 21.5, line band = 19.6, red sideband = 21.8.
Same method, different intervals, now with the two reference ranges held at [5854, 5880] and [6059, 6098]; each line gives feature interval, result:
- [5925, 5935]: 0.022 mag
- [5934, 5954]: -0.036 mag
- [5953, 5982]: 0.003 mag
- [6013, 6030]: 0.004 mag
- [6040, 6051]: -0.014 mag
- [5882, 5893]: 0.132 mag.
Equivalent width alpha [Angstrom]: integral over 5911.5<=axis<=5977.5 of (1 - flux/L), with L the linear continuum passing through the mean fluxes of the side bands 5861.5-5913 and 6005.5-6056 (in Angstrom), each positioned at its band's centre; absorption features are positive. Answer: -2.4 Angstrom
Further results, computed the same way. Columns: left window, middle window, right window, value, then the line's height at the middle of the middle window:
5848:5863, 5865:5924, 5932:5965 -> 3.6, 22.7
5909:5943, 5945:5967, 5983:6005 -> 0.8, 22.6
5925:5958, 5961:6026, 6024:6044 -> 1.1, 22.5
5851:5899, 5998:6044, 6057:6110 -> -0.7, 21.9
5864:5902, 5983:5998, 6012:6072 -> -0.4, 22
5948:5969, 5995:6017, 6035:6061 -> -0.6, 22.1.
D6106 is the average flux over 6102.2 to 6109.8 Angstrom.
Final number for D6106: 21.4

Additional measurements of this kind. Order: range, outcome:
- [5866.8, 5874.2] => 22.4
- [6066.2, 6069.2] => 24.7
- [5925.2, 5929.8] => 21.6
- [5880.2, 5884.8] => 22.3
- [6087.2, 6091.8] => 22.3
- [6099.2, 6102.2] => 21.8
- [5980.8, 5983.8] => 20.8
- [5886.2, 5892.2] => 18.1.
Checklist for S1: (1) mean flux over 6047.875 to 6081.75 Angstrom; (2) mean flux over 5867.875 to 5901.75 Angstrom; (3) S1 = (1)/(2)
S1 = 1.11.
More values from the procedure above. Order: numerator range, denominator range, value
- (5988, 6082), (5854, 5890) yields 1.04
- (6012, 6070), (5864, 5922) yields 1.06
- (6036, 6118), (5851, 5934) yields 1.04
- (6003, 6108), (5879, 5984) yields 1.03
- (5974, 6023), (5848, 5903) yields 1.04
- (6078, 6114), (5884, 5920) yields 1.05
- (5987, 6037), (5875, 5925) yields 1.07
